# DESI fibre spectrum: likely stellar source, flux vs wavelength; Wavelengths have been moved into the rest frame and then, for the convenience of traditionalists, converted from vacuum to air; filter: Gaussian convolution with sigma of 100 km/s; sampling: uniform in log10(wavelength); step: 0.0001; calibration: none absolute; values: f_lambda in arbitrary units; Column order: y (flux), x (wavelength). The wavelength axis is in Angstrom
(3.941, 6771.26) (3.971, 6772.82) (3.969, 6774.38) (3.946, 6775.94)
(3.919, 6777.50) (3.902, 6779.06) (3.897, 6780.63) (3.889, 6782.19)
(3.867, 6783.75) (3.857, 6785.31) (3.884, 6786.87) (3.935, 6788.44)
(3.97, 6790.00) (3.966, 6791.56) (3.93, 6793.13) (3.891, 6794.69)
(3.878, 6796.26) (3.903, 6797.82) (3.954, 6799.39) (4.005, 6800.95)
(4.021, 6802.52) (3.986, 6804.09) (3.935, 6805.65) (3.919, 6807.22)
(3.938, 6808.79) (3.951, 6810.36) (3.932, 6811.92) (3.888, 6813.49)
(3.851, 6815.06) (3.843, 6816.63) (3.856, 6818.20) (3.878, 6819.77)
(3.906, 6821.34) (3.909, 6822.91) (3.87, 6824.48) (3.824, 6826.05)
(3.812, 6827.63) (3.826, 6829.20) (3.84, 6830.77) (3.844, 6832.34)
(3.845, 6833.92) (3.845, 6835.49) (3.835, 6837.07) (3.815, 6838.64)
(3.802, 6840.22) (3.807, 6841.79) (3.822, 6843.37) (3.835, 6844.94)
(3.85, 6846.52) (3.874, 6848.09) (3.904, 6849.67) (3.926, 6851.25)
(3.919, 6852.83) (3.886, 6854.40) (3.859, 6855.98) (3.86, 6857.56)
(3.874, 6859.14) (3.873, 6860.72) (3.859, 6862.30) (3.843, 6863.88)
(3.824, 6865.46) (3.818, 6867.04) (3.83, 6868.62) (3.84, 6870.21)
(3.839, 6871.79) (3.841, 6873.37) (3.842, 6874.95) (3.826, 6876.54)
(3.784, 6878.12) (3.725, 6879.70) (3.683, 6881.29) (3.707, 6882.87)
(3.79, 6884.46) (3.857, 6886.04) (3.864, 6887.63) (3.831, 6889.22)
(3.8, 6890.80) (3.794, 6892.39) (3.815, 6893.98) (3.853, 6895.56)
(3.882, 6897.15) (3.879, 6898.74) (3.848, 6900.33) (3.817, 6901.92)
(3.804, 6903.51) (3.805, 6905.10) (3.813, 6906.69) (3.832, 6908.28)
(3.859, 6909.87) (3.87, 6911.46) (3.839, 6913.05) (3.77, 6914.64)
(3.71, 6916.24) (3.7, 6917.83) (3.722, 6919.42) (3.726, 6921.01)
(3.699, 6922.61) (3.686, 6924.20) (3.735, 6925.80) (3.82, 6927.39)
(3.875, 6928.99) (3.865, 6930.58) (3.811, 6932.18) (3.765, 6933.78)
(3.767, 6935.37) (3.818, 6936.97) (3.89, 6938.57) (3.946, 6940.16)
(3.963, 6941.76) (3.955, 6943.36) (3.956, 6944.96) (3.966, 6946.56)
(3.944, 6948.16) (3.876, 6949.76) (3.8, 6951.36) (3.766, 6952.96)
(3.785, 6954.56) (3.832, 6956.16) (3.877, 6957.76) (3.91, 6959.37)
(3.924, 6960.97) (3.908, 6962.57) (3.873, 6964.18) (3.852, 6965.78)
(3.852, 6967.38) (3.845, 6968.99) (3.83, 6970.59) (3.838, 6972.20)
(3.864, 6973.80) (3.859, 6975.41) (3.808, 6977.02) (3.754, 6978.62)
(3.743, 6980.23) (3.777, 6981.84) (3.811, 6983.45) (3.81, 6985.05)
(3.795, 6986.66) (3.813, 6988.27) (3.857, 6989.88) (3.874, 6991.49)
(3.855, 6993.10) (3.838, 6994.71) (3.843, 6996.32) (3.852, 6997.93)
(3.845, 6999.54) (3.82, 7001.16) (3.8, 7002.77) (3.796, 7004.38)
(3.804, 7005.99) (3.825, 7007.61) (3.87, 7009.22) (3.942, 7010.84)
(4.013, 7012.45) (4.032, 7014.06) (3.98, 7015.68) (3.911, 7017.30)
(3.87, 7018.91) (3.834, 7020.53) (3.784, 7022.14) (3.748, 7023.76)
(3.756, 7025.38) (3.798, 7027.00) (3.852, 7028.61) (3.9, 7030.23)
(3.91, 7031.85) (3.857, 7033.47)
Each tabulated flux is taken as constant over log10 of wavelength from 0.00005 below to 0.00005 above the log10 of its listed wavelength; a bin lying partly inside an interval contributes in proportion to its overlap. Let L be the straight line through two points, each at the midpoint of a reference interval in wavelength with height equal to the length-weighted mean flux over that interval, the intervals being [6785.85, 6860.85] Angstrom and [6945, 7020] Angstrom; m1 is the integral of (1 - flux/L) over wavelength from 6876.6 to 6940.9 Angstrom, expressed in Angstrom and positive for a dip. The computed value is 1.1 Angstrom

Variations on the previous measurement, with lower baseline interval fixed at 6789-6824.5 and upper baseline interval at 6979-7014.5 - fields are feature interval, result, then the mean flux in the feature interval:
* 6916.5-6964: 0.37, 3.84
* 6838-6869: 0.39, 3.86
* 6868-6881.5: 0.31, 3.8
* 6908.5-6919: 0.24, 3.79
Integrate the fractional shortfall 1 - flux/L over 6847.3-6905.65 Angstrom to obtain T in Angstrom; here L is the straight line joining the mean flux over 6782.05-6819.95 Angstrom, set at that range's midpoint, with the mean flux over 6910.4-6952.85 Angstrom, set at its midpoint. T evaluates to 0.5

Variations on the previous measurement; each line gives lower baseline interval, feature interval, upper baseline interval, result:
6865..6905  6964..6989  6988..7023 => 0.2 Angstrom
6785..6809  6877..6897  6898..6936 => 0.2 Angstrom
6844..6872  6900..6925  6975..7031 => 0.5 Angstrom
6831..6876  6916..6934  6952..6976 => 0.4 Angstrom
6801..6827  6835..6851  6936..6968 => 0.3 Angstrom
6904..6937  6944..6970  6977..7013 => -0.4 Angstrom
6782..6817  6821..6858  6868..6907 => 0.2 Angstrom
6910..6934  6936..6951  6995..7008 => -0.5 Angstrom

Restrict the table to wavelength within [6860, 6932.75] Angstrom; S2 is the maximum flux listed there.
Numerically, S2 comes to 3.882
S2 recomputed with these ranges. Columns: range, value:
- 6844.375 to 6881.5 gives 3.926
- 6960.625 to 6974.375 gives 3.924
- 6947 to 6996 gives 3.944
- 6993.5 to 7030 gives 4.032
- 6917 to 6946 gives 3.963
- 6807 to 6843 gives 3.951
